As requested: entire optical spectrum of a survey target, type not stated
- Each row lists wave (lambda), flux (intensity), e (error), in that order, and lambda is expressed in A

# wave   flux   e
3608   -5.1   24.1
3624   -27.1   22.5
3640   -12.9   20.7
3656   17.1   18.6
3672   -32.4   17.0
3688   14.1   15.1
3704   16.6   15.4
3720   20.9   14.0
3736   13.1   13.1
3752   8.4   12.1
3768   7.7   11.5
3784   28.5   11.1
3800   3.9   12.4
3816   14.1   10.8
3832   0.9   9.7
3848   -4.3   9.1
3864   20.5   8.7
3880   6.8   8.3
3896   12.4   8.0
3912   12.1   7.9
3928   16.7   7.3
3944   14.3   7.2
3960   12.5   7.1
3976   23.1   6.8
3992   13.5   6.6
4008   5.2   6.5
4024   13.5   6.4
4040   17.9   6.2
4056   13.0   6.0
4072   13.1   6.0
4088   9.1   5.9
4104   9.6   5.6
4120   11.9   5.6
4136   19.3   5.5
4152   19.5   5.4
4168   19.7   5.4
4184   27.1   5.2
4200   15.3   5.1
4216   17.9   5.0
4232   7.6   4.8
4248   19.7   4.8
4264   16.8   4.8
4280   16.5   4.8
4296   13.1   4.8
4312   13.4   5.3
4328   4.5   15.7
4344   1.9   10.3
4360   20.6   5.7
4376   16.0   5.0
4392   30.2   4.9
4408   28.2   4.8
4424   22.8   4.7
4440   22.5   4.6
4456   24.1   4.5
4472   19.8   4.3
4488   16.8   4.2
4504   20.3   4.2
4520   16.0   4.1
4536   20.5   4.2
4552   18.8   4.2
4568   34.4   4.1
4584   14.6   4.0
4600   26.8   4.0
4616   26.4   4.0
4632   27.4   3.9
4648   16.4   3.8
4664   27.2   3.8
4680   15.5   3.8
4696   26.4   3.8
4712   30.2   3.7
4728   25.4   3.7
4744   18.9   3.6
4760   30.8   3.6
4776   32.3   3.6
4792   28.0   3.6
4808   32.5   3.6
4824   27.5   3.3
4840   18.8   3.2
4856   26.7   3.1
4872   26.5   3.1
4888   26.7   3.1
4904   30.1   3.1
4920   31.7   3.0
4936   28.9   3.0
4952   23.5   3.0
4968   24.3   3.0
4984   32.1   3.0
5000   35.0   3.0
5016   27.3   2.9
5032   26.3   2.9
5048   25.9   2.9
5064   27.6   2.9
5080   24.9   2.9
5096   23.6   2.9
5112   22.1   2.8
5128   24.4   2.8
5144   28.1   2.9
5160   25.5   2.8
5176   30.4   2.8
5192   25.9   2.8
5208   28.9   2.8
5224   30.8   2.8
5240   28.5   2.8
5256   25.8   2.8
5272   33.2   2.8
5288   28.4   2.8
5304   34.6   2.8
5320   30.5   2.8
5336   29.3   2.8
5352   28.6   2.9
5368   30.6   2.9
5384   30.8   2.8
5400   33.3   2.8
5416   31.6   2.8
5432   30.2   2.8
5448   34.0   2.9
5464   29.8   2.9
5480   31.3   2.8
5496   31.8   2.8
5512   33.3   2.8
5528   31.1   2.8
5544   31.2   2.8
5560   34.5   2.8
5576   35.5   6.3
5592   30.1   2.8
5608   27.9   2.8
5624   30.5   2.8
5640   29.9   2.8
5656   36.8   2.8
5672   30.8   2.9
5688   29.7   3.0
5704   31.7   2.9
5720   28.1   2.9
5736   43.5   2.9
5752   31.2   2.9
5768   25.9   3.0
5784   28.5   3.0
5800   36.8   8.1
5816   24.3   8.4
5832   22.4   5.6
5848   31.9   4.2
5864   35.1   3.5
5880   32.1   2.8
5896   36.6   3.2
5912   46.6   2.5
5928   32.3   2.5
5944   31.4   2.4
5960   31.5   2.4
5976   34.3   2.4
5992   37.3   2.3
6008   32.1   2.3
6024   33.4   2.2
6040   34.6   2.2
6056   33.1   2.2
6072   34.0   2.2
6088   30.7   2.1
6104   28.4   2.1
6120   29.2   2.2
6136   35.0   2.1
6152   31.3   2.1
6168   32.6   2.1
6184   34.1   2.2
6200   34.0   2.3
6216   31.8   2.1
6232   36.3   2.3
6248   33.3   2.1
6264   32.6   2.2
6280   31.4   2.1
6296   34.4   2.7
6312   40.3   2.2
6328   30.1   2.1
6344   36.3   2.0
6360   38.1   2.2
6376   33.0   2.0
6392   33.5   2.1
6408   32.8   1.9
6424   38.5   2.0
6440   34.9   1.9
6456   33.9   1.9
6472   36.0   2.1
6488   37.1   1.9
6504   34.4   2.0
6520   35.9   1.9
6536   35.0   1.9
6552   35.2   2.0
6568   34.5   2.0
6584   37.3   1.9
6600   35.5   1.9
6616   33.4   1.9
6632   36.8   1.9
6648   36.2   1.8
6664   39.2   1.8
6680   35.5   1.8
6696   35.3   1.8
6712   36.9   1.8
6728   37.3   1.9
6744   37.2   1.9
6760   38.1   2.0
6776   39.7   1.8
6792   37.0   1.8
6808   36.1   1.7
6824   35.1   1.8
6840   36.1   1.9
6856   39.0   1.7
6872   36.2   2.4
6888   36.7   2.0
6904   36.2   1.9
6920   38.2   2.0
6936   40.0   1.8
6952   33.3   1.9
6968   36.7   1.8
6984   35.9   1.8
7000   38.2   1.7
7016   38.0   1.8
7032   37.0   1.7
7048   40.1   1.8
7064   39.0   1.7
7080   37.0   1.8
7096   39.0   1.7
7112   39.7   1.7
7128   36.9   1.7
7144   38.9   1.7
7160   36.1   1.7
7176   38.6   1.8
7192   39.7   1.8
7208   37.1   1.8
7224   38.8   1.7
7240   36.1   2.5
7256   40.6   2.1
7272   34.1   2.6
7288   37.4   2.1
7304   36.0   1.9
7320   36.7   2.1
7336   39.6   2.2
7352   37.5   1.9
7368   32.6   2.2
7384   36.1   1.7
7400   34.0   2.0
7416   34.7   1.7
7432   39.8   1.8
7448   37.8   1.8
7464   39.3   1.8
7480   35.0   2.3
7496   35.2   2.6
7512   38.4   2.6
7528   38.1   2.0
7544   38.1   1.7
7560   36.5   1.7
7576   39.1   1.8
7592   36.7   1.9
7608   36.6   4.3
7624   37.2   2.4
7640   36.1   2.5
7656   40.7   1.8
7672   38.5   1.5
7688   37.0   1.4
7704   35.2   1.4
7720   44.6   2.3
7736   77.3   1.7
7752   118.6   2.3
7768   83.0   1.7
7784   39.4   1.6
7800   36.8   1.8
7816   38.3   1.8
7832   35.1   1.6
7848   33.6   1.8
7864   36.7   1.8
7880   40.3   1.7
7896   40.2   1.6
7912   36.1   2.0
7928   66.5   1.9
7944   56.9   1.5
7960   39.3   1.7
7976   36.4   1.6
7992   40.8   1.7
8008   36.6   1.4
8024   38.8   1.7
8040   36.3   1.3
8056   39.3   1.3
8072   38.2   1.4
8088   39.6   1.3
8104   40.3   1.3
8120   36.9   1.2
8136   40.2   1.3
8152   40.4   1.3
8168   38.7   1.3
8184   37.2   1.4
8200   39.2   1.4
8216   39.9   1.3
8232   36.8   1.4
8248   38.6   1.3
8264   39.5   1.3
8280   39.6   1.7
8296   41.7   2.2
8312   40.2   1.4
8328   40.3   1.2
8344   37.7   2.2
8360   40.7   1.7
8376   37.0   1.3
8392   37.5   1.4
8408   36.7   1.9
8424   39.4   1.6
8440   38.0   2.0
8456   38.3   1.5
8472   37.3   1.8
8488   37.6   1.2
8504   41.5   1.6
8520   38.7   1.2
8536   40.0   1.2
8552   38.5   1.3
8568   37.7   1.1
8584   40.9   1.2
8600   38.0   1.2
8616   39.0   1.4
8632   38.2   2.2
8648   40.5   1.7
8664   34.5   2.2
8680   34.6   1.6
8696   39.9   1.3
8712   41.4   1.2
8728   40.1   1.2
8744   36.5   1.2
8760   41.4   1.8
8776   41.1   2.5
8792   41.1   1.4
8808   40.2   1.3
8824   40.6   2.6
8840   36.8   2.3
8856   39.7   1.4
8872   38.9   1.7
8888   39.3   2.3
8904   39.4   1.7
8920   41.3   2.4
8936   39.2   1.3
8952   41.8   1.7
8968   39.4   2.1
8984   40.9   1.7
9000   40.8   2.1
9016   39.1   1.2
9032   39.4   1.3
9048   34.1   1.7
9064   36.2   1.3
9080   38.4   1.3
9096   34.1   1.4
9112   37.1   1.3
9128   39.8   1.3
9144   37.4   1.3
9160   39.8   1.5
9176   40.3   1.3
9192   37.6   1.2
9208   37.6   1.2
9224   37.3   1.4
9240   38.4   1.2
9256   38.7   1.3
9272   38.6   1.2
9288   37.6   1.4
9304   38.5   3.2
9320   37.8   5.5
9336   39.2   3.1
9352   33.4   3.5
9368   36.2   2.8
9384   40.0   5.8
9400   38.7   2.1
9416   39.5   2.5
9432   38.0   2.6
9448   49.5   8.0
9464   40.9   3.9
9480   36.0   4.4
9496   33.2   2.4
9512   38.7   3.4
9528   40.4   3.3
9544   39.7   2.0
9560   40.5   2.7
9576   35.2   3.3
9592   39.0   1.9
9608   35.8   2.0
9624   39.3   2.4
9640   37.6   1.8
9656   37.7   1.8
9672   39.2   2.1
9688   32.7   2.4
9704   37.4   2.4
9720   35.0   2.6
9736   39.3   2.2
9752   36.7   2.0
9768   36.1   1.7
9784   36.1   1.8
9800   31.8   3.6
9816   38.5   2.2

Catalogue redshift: 0.18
